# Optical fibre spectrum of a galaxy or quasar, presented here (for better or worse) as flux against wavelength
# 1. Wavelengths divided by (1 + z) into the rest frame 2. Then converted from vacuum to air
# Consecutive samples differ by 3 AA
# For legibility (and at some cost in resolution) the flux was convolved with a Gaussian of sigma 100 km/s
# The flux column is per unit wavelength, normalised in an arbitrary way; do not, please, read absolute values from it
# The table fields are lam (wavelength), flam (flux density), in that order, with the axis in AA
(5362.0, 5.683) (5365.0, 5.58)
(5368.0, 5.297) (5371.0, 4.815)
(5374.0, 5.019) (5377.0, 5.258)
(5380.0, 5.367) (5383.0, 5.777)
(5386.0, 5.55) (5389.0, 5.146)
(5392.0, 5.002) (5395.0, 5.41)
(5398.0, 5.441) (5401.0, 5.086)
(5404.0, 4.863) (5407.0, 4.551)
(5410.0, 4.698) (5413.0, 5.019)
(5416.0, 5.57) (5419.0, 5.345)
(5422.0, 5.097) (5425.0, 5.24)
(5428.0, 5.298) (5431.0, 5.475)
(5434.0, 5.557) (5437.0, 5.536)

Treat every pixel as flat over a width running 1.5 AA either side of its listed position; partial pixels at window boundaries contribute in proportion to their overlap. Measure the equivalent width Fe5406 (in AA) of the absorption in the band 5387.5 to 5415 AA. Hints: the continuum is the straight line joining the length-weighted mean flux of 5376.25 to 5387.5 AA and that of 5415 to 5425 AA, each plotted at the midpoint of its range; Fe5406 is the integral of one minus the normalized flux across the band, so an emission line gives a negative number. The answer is 1.89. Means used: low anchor 5.5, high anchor 5.31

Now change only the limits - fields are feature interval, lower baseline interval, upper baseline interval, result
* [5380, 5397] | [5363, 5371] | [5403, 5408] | -1.3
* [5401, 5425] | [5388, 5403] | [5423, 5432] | 1.0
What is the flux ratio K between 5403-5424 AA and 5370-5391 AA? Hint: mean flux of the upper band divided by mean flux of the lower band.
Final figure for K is 0.95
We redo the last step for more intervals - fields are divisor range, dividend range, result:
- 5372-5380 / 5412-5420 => 1.03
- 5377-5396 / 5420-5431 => 0.98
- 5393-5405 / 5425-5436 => 1.04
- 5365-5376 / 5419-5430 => 1.02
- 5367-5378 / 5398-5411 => 0.96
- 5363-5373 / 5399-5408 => 0.93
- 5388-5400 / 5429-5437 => 1.05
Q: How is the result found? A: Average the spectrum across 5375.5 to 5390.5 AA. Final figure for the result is 5.42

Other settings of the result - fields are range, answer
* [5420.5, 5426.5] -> 5.17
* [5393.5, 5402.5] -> 5.31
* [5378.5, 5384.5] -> 5.57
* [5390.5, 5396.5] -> 5.21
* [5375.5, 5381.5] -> 5.31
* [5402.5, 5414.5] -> 4.78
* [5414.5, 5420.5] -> 5.46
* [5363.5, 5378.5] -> 5.19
